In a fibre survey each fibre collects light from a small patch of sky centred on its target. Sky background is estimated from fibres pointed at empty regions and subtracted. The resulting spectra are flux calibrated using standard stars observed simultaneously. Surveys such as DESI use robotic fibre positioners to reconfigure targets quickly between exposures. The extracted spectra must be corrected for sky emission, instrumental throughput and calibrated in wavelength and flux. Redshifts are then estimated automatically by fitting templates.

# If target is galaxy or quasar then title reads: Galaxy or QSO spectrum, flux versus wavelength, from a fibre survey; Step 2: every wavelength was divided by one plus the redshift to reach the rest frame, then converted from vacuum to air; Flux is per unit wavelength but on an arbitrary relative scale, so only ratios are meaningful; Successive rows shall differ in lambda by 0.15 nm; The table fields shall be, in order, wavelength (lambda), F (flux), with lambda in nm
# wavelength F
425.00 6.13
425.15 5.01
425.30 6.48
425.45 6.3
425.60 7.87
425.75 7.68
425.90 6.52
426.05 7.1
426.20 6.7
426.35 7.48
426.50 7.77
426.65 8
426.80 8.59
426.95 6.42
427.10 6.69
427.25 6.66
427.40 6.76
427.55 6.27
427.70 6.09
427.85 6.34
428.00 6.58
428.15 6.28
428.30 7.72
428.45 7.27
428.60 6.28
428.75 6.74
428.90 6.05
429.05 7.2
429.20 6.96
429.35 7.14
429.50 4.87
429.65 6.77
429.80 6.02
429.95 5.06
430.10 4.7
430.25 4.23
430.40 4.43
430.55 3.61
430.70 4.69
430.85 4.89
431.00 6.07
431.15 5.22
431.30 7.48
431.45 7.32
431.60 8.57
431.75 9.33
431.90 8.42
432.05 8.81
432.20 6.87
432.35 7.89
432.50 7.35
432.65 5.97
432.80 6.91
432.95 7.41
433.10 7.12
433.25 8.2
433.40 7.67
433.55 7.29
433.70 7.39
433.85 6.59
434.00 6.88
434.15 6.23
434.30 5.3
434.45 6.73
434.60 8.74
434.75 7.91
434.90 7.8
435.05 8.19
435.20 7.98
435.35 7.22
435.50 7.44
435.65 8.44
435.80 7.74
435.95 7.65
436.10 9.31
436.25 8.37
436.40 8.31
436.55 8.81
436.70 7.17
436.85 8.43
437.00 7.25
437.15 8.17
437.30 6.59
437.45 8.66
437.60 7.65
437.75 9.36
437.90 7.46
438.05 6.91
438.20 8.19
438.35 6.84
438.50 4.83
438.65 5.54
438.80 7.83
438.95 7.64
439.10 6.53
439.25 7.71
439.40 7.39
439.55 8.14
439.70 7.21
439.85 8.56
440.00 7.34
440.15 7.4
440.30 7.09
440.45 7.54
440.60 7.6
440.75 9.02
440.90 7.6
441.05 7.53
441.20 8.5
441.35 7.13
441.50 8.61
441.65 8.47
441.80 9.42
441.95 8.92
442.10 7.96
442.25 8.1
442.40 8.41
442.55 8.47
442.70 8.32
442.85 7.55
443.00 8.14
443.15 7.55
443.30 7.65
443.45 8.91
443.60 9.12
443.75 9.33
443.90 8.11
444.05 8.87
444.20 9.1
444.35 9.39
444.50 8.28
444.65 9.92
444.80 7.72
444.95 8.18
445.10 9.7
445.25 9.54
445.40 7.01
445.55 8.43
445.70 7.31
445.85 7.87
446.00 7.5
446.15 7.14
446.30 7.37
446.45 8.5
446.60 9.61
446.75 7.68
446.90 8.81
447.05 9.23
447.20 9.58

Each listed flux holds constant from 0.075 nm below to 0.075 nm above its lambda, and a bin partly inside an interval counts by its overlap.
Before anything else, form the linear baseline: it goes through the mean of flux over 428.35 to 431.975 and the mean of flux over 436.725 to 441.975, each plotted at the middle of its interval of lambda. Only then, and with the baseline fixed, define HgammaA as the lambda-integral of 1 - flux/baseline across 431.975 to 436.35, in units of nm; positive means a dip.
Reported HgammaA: -0.41 nm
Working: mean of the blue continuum 6.23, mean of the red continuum 7.67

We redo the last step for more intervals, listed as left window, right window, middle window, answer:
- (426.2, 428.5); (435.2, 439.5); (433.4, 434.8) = 0.075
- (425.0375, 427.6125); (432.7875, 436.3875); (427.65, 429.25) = 0.094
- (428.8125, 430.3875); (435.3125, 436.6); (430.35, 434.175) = -0.036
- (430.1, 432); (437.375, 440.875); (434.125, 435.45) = -0.118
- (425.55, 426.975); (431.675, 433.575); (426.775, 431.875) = 0.816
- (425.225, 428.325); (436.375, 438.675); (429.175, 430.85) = 0.441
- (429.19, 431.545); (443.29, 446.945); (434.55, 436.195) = -0.371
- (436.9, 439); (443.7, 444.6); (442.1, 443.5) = 0.071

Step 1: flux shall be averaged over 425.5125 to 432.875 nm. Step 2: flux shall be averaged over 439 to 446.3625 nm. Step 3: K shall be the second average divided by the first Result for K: 1.22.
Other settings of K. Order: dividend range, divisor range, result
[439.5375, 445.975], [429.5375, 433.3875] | 1.26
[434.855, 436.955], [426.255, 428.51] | 1.15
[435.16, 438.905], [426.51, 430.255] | 1.18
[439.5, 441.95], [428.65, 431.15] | 1.43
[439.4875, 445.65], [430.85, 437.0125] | 1.10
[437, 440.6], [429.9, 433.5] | 1.12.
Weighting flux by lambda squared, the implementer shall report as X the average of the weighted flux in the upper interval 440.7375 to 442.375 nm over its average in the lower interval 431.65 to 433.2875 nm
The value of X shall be 1.1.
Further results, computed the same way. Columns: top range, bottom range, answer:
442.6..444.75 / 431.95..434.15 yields 1.24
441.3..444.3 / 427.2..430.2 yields 1.41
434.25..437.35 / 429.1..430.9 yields 1.51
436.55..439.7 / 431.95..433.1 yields 1.04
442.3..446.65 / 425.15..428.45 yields 1.31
